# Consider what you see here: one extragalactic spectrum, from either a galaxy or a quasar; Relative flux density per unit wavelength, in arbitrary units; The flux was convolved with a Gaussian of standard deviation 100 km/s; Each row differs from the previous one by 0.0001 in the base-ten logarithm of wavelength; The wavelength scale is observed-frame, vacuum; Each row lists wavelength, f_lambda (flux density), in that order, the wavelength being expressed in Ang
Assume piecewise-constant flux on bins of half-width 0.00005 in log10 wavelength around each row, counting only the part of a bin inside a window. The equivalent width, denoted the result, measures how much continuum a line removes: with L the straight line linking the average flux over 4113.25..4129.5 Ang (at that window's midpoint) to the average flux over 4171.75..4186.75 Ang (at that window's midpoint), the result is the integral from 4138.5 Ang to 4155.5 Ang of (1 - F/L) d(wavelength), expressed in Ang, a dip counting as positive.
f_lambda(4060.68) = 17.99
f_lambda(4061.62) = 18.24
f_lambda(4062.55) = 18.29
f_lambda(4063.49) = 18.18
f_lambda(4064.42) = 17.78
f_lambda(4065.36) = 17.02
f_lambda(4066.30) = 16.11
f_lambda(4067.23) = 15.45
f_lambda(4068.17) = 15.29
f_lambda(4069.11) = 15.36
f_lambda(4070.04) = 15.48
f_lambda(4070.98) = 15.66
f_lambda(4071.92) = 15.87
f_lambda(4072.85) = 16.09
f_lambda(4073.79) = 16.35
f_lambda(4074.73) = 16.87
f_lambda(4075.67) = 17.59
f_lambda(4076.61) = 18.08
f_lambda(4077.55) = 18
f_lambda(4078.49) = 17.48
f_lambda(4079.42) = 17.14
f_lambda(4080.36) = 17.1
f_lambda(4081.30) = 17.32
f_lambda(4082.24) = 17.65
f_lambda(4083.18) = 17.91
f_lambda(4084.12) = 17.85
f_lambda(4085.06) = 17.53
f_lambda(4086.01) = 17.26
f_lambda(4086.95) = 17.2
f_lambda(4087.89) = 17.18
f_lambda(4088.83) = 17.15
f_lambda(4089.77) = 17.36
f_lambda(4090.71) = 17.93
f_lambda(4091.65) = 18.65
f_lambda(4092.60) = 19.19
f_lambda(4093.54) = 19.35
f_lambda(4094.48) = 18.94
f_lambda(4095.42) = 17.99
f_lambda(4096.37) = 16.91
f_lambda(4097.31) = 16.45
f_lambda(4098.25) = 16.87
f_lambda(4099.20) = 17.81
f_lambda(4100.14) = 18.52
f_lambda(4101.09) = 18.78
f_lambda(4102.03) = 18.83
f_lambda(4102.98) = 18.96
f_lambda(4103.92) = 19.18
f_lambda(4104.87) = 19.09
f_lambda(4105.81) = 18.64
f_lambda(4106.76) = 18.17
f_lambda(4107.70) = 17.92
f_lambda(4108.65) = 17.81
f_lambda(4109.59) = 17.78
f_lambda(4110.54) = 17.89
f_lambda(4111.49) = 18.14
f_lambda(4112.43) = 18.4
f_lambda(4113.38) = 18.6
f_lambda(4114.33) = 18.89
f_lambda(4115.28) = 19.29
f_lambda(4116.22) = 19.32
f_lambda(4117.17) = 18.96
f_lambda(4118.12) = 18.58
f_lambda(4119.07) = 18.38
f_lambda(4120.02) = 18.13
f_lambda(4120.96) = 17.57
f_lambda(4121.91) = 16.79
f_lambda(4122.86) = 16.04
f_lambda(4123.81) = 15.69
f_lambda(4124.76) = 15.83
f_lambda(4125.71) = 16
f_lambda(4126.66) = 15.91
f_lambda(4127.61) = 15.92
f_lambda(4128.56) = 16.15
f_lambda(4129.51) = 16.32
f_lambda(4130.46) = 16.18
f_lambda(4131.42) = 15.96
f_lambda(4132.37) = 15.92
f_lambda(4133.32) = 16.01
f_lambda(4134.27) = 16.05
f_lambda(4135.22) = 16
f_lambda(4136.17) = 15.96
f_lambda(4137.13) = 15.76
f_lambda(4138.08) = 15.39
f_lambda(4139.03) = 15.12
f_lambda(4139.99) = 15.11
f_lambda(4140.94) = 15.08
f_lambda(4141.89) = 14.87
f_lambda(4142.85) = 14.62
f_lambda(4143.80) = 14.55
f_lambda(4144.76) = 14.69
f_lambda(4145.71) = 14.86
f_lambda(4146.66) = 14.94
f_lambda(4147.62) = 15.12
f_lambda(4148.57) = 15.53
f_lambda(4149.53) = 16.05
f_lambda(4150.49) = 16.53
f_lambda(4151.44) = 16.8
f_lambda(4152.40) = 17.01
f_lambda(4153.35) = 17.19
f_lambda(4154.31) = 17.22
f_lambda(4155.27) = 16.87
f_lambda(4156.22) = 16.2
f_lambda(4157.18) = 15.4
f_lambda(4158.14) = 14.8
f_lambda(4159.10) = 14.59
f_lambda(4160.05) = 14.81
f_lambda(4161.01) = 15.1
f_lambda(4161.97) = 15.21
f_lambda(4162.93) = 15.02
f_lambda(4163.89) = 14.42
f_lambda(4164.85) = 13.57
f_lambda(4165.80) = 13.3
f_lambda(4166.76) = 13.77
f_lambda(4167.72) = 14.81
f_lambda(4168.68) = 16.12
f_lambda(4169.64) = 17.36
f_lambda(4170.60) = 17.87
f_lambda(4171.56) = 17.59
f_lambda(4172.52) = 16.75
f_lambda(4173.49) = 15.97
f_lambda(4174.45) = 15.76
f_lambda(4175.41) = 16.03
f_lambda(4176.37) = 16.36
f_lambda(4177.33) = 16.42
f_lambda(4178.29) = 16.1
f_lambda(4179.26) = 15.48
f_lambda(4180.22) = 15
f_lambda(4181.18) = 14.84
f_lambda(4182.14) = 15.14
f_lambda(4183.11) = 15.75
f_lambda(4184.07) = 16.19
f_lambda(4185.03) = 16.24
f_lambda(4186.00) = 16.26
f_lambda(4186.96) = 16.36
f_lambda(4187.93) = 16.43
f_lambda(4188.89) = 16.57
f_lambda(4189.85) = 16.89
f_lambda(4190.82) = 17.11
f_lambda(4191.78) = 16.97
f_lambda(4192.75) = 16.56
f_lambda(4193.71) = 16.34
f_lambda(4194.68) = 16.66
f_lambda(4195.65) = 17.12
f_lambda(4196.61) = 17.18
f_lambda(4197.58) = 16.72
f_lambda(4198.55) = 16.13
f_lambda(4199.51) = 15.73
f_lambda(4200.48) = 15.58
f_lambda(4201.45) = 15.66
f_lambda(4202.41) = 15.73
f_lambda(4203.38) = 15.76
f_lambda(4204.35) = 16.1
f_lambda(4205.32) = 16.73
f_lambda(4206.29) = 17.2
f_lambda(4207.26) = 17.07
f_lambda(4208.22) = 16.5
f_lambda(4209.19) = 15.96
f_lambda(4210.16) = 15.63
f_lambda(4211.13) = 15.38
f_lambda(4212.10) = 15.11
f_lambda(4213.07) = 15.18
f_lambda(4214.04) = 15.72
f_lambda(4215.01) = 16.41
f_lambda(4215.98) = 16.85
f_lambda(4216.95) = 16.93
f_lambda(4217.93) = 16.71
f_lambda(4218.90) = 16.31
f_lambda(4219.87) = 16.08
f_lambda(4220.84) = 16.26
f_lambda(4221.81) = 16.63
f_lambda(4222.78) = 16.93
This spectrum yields 1.1 Ang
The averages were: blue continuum 17.4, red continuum 15.9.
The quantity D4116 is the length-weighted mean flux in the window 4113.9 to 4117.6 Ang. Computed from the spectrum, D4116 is 19.1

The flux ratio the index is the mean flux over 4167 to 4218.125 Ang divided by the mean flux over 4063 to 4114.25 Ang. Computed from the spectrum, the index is 0.92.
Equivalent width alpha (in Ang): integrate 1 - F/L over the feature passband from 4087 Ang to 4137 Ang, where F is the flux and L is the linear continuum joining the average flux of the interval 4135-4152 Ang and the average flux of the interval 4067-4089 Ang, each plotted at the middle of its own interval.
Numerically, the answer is -4.5 Ang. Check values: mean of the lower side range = 16.9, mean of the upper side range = 15.4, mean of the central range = 17.6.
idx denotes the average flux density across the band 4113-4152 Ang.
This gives 16.3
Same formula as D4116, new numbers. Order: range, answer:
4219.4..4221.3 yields 16.2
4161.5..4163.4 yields 15.1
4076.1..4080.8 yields 17.6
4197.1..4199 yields 16.4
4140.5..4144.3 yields 14.8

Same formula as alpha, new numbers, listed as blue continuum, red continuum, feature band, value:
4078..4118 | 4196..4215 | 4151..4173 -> 1.5 Ang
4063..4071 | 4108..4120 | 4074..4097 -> -0.8 Ang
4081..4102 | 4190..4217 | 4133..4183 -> 3.9 Ang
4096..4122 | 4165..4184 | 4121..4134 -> 1.1 Ang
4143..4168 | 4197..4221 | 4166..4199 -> -1.1 Ang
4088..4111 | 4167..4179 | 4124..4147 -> 2.3 Ang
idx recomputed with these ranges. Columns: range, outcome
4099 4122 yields 18.5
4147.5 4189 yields 15.8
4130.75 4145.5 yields 15.4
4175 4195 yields 16.2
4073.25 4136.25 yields 17.6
